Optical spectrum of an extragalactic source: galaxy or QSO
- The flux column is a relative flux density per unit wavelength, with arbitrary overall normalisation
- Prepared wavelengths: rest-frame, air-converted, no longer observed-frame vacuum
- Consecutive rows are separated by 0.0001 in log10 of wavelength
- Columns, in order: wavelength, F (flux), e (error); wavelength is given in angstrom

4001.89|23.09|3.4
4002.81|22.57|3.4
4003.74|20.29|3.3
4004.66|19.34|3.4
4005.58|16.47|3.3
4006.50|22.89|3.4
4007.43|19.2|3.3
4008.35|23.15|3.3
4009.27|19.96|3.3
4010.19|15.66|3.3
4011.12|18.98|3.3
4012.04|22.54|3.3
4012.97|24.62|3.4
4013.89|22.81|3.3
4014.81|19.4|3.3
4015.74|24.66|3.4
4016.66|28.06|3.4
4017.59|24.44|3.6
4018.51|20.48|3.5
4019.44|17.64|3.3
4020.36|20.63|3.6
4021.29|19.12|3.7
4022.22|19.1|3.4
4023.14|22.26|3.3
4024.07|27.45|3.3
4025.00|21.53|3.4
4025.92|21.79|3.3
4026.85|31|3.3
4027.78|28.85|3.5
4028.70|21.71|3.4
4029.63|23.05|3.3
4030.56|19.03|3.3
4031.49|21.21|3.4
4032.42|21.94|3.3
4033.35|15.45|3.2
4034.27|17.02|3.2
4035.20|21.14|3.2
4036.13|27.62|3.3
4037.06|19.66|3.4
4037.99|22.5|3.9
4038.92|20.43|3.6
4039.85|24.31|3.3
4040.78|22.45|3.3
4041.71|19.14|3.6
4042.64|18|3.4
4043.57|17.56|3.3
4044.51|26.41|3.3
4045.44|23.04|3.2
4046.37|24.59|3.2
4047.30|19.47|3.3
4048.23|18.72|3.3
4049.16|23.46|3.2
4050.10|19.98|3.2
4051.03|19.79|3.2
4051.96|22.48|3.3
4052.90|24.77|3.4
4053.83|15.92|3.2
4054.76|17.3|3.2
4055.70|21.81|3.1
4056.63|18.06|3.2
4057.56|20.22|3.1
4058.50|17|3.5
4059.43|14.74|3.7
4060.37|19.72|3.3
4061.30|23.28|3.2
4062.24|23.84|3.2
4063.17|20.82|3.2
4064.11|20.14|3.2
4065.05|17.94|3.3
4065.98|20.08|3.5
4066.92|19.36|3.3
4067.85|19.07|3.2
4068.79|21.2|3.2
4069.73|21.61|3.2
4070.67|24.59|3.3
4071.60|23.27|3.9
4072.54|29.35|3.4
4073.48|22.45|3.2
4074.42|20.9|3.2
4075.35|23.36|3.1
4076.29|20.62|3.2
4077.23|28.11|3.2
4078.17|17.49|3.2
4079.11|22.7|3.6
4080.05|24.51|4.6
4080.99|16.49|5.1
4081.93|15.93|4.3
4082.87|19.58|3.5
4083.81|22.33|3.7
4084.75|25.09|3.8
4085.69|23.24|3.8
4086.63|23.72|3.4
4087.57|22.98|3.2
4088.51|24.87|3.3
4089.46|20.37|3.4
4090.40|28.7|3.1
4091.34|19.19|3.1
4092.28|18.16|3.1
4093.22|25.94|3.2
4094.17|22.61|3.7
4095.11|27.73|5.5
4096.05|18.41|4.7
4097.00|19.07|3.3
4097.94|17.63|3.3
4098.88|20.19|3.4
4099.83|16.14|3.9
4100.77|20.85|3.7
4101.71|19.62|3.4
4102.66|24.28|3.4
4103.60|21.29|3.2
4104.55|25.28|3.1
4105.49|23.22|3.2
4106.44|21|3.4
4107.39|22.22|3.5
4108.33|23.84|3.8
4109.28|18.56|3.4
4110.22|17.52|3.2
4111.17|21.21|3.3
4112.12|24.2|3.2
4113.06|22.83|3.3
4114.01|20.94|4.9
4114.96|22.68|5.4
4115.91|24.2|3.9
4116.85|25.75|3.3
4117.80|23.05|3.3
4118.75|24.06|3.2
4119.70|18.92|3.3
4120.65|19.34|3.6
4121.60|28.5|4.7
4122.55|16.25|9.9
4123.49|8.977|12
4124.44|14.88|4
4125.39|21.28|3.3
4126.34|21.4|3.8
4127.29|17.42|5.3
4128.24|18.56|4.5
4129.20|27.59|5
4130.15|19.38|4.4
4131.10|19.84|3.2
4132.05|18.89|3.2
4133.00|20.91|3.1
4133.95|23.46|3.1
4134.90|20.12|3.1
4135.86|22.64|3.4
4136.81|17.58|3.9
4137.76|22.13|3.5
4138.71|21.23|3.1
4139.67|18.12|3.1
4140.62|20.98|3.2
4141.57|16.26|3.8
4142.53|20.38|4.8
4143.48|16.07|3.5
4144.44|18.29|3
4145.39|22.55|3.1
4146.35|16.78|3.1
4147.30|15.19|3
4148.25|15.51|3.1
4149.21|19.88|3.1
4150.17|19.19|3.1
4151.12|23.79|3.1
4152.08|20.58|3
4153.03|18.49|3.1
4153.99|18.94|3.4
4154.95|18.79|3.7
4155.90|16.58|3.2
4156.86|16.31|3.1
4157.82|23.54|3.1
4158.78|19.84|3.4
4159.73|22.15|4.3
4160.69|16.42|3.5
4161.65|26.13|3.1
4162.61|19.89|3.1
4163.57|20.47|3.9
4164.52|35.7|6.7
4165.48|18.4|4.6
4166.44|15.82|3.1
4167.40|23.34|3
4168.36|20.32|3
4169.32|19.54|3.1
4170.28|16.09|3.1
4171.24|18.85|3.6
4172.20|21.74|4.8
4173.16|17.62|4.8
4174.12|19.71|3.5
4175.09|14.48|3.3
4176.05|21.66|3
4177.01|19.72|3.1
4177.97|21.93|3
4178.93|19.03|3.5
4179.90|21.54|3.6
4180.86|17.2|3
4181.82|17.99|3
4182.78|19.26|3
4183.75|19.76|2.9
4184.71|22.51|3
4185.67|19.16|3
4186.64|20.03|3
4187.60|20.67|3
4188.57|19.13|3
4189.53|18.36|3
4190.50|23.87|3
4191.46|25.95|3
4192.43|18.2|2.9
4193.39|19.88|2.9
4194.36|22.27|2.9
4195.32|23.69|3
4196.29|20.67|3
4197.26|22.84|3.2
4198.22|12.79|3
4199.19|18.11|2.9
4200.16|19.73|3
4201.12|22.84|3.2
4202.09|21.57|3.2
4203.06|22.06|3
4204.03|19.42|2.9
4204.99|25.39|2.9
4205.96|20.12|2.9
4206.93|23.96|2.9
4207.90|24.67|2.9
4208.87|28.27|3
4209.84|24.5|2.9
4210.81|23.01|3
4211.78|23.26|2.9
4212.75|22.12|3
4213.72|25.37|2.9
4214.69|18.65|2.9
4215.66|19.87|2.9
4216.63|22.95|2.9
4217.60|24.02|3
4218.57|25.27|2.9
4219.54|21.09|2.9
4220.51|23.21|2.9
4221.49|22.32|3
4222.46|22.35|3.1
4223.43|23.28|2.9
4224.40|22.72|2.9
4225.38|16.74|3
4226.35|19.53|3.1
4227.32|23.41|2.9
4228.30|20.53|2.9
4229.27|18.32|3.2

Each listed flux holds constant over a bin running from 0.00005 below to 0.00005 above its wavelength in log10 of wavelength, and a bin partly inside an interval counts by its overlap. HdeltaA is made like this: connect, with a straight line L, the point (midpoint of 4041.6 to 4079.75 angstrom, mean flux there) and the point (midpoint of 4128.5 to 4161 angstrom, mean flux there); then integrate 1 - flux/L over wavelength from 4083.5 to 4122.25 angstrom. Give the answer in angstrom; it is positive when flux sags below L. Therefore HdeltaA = -3.4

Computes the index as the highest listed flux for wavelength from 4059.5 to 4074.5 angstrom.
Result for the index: 29.35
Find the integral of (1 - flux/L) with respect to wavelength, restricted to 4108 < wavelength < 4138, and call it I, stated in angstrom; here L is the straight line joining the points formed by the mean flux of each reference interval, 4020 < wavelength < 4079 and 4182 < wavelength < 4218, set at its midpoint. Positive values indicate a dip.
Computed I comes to 0.94 angstrom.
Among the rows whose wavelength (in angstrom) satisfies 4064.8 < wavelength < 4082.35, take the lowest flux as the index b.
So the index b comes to 15.93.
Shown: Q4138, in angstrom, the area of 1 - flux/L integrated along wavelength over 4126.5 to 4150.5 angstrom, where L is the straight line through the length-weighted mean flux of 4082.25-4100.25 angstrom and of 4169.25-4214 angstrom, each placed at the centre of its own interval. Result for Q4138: 2.0 angstrom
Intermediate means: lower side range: 21.9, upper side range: 20.9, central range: 19.6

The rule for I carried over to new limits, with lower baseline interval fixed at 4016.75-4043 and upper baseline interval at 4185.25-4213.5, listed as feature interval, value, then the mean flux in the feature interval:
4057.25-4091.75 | 0.3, 21.6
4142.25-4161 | 2.4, 19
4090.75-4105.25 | 0.4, 21.2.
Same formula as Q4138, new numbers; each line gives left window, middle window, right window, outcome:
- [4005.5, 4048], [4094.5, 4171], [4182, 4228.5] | 4.4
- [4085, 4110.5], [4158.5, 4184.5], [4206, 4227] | 2.5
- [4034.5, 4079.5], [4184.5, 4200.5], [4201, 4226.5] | 1.4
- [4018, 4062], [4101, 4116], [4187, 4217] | -0.4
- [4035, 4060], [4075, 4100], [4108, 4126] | -1.1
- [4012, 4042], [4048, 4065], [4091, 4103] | 1.2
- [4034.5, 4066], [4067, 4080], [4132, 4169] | -1.3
